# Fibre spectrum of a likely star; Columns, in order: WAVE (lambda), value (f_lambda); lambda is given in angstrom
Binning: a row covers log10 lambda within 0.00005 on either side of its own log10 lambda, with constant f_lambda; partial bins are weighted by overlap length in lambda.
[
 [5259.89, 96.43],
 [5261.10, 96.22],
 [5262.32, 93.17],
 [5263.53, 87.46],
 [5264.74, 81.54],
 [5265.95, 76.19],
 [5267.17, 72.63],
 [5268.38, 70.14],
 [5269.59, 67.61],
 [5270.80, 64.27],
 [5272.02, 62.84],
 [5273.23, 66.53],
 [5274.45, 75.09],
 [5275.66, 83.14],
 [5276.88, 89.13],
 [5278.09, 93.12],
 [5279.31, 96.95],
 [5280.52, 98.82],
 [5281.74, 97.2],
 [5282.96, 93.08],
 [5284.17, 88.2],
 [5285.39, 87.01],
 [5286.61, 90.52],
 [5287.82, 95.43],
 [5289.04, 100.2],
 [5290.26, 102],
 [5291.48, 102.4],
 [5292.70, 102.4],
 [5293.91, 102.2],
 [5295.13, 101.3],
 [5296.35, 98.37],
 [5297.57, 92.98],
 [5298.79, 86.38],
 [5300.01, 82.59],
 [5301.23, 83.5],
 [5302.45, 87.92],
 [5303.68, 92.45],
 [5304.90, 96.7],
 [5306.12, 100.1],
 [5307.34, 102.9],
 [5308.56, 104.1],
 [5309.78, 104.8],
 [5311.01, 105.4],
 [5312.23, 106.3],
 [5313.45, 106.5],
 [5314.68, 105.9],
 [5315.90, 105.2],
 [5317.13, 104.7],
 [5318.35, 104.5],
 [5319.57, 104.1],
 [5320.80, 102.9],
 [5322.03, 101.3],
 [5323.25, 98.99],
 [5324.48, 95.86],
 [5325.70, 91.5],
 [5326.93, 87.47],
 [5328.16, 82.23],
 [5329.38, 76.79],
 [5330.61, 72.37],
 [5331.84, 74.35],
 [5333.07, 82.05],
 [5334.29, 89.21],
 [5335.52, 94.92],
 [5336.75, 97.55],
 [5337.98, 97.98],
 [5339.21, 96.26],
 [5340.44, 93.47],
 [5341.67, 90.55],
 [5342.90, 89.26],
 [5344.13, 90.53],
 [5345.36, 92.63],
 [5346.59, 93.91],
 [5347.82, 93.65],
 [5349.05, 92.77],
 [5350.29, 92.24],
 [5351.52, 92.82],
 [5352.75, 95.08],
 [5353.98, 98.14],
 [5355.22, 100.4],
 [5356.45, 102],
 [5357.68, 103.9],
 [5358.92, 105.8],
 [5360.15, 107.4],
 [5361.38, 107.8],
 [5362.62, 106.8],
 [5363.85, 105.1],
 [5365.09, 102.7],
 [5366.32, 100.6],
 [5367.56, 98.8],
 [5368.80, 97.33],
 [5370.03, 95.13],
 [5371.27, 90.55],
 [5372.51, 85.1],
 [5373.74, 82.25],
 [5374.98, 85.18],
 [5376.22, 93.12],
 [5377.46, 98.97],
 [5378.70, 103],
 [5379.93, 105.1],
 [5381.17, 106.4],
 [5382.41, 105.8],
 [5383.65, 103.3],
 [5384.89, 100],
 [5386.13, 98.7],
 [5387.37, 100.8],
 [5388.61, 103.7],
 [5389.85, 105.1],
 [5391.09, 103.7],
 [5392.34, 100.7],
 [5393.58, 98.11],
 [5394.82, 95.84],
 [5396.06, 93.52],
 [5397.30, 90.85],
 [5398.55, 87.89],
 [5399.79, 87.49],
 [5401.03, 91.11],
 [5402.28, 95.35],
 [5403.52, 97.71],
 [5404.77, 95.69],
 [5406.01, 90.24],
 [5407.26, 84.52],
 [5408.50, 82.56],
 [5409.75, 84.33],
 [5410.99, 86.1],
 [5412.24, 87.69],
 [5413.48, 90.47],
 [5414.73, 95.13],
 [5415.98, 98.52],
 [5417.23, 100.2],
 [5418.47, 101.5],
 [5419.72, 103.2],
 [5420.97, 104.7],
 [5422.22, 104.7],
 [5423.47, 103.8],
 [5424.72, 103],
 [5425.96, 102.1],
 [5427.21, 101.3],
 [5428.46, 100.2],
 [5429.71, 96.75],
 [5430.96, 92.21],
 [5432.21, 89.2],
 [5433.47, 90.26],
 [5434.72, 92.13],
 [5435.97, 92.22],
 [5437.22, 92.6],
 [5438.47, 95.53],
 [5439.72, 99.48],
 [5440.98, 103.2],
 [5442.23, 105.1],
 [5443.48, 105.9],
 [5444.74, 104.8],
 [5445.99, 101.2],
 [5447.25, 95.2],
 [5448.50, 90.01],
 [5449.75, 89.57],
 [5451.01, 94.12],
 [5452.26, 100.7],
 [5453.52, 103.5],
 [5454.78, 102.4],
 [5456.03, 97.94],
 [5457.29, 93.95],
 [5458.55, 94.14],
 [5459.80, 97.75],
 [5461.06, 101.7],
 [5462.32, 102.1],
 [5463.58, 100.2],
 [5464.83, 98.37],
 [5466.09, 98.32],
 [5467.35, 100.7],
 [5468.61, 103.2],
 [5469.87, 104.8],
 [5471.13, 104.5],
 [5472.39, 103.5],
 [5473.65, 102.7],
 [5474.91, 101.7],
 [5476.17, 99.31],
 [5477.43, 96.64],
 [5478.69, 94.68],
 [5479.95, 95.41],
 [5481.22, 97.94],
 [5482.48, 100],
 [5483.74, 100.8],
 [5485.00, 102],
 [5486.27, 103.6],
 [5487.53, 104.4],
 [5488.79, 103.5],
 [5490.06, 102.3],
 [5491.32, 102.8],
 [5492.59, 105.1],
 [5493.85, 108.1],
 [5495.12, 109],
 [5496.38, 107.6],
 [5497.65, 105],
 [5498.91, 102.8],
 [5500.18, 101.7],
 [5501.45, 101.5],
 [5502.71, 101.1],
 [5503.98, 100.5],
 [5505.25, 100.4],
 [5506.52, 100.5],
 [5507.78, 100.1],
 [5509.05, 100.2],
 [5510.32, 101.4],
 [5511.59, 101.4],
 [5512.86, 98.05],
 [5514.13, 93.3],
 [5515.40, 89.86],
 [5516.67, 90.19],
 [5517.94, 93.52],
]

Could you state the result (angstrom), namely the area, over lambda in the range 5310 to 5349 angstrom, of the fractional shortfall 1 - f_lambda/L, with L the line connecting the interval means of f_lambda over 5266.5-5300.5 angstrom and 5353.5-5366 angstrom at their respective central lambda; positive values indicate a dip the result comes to 1.2 angstrom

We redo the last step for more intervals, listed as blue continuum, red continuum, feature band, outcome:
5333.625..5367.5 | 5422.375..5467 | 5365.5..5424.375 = 1.03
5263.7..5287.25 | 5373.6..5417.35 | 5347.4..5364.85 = -1.81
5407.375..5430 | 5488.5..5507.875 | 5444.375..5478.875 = 0.38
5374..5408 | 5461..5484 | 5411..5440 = 0.39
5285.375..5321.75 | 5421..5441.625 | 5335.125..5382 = 0.64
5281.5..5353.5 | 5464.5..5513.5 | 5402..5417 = 1.17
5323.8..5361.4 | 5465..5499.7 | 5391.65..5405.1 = 0.34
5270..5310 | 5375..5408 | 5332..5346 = 0.39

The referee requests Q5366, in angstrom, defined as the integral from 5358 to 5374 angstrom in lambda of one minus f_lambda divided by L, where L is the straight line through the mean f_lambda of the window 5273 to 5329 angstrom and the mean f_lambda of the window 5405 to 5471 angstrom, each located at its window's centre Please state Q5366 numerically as -0.5 angstrom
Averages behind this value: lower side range 95.8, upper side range 97.2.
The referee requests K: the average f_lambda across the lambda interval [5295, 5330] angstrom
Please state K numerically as 97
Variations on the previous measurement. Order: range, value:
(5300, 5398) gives 96.8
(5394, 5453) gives 95.6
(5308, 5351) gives 94.9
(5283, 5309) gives 95.1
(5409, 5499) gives 99.3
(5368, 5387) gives 96.7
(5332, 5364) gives 96.2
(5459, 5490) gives 101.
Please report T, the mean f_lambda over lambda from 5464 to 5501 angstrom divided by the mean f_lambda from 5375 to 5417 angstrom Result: 1.07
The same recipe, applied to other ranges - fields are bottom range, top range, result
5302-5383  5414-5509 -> 1.04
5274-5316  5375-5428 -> 1.01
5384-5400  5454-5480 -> 1.02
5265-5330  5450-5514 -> 1.09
